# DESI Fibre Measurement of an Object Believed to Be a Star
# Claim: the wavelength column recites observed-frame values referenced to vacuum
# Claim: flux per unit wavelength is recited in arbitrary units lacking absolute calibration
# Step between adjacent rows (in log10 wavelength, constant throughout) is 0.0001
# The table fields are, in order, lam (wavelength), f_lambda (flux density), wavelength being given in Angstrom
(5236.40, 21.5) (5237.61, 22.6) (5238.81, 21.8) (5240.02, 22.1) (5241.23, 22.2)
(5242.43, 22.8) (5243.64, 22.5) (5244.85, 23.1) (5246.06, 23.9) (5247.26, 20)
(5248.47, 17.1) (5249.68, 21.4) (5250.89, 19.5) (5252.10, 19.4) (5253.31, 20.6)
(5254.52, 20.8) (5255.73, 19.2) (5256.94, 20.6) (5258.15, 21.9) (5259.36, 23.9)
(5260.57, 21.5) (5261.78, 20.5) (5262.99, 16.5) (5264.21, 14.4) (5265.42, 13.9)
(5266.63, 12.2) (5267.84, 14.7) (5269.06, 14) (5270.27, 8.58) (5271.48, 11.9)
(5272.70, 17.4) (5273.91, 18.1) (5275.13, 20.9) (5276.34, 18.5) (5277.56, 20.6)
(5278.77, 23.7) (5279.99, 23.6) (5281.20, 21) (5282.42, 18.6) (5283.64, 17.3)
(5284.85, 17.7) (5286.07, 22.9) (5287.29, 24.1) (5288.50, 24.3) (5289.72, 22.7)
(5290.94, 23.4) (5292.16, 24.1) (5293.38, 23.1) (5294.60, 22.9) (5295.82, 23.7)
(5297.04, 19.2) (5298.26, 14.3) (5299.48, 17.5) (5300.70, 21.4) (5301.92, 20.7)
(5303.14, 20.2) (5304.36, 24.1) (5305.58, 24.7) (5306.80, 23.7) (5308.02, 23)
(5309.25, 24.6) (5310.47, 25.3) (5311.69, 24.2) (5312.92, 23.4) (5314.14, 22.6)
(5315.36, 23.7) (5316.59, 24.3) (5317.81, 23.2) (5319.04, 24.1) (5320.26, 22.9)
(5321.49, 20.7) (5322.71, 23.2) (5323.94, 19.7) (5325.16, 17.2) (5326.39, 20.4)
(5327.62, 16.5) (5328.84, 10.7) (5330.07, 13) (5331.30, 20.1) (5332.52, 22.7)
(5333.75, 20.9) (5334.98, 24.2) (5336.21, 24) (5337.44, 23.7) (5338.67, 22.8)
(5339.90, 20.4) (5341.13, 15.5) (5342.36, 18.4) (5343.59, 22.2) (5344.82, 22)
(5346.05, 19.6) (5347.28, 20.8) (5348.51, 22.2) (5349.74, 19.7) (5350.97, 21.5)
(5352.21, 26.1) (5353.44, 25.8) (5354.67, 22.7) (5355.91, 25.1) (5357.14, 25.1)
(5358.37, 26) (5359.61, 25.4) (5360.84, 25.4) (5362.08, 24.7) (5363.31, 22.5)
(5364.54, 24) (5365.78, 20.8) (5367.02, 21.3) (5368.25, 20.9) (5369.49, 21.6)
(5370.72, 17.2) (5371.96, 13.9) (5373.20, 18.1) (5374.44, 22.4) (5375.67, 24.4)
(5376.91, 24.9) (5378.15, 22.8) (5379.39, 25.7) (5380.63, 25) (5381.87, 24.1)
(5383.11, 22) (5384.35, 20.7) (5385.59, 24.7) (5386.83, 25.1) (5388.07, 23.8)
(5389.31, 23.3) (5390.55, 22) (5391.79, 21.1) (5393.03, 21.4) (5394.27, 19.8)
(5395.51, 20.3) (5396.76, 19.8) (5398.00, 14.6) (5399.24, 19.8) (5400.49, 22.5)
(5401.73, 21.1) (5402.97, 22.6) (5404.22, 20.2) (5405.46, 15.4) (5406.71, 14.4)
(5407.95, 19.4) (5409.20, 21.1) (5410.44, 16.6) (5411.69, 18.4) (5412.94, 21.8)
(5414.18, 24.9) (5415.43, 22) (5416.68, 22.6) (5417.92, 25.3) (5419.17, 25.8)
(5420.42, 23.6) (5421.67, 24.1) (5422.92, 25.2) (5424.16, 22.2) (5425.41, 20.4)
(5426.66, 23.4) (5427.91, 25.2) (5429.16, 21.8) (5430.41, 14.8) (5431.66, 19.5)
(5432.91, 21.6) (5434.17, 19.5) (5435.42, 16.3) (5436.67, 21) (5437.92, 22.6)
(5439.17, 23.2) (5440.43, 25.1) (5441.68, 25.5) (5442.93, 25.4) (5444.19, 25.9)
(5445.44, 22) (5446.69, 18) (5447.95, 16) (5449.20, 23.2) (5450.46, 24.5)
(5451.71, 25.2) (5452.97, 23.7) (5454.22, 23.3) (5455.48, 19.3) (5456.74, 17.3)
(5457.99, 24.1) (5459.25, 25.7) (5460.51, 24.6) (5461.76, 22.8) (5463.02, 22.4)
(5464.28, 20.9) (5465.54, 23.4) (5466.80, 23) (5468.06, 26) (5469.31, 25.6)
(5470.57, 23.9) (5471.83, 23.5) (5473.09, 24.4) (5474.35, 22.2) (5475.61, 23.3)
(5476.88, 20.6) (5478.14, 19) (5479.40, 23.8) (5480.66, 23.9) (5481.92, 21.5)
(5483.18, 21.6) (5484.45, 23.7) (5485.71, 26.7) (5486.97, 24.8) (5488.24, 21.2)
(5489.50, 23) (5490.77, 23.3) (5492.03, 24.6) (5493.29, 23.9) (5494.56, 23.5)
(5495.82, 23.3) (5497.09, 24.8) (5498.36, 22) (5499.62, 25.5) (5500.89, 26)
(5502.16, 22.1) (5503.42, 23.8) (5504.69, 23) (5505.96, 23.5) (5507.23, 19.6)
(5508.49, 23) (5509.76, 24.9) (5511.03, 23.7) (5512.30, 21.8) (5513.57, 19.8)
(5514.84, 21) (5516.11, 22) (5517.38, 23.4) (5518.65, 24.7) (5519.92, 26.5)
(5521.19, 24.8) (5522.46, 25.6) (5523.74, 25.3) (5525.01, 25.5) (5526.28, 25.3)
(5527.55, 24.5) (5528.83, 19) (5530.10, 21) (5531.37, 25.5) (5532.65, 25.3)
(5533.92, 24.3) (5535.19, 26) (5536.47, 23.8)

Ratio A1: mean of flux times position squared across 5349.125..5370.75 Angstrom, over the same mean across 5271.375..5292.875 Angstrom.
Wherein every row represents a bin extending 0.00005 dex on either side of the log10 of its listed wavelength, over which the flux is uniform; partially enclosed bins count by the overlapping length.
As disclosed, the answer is 1.15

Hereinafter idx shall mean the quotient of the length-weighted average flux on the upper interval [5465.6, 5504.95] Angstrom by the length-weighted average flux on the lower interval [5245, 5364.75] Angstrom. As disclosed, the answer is 1.12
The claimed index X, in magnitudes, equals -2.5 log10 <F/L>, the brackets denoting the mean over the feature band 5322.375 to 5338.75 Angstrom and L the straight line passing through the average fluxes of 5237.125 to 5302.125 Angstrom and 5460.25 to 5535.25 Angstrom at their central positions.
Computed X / 0.06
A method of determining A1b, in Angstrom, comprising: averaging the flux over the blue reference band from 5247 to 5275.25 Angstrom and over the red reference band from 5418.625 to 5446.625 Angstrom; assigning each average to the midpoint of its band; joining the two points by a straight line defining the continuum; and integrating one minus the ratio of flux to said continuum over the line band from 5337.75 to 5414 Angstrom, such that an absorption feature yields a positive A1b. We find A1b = -2.7 Angstrom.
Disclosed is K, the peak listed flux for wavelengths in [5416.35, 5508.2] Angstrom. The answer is 26.7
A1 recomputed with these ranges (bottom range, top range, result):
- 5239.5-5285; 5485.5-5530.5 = 1.35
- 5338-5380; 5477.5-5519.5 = 1.10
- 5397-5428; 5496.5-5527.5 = 1.16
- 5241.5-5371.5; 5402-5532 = 1.15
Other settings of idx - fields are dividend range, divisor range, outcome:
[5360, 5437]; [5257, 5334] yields 1.06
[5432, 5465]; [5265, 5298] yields 1.15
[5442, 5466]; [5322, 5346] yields 1.13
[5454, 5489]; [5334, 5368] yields 1.01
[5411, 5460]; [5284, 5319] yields 0.99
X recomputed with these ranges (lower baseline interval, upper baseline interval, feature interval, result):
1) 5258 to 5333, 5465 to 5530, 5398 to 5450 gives 0.04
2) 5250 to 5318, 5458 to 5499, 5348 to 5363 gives -0.13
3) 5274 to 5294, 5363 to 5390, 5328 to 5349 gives 0.09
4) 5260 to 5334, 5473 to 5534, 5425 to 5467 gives 0.02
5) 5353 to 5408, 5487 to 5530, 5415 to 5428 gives -0.06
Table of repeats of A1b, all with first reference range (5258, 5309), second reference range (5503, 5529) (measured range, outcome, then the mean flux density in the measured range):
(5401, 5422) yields 0.7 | 21.1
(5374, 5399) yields -1.1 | 22.4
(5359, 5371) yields -0.8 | 22.5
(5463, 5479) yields -0.2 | 23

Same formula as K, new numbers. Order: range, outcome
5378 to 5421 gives 25.8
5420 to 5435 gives 25.2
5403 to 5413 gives 21.8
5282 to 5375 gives 26.1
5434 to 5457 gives 25.9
